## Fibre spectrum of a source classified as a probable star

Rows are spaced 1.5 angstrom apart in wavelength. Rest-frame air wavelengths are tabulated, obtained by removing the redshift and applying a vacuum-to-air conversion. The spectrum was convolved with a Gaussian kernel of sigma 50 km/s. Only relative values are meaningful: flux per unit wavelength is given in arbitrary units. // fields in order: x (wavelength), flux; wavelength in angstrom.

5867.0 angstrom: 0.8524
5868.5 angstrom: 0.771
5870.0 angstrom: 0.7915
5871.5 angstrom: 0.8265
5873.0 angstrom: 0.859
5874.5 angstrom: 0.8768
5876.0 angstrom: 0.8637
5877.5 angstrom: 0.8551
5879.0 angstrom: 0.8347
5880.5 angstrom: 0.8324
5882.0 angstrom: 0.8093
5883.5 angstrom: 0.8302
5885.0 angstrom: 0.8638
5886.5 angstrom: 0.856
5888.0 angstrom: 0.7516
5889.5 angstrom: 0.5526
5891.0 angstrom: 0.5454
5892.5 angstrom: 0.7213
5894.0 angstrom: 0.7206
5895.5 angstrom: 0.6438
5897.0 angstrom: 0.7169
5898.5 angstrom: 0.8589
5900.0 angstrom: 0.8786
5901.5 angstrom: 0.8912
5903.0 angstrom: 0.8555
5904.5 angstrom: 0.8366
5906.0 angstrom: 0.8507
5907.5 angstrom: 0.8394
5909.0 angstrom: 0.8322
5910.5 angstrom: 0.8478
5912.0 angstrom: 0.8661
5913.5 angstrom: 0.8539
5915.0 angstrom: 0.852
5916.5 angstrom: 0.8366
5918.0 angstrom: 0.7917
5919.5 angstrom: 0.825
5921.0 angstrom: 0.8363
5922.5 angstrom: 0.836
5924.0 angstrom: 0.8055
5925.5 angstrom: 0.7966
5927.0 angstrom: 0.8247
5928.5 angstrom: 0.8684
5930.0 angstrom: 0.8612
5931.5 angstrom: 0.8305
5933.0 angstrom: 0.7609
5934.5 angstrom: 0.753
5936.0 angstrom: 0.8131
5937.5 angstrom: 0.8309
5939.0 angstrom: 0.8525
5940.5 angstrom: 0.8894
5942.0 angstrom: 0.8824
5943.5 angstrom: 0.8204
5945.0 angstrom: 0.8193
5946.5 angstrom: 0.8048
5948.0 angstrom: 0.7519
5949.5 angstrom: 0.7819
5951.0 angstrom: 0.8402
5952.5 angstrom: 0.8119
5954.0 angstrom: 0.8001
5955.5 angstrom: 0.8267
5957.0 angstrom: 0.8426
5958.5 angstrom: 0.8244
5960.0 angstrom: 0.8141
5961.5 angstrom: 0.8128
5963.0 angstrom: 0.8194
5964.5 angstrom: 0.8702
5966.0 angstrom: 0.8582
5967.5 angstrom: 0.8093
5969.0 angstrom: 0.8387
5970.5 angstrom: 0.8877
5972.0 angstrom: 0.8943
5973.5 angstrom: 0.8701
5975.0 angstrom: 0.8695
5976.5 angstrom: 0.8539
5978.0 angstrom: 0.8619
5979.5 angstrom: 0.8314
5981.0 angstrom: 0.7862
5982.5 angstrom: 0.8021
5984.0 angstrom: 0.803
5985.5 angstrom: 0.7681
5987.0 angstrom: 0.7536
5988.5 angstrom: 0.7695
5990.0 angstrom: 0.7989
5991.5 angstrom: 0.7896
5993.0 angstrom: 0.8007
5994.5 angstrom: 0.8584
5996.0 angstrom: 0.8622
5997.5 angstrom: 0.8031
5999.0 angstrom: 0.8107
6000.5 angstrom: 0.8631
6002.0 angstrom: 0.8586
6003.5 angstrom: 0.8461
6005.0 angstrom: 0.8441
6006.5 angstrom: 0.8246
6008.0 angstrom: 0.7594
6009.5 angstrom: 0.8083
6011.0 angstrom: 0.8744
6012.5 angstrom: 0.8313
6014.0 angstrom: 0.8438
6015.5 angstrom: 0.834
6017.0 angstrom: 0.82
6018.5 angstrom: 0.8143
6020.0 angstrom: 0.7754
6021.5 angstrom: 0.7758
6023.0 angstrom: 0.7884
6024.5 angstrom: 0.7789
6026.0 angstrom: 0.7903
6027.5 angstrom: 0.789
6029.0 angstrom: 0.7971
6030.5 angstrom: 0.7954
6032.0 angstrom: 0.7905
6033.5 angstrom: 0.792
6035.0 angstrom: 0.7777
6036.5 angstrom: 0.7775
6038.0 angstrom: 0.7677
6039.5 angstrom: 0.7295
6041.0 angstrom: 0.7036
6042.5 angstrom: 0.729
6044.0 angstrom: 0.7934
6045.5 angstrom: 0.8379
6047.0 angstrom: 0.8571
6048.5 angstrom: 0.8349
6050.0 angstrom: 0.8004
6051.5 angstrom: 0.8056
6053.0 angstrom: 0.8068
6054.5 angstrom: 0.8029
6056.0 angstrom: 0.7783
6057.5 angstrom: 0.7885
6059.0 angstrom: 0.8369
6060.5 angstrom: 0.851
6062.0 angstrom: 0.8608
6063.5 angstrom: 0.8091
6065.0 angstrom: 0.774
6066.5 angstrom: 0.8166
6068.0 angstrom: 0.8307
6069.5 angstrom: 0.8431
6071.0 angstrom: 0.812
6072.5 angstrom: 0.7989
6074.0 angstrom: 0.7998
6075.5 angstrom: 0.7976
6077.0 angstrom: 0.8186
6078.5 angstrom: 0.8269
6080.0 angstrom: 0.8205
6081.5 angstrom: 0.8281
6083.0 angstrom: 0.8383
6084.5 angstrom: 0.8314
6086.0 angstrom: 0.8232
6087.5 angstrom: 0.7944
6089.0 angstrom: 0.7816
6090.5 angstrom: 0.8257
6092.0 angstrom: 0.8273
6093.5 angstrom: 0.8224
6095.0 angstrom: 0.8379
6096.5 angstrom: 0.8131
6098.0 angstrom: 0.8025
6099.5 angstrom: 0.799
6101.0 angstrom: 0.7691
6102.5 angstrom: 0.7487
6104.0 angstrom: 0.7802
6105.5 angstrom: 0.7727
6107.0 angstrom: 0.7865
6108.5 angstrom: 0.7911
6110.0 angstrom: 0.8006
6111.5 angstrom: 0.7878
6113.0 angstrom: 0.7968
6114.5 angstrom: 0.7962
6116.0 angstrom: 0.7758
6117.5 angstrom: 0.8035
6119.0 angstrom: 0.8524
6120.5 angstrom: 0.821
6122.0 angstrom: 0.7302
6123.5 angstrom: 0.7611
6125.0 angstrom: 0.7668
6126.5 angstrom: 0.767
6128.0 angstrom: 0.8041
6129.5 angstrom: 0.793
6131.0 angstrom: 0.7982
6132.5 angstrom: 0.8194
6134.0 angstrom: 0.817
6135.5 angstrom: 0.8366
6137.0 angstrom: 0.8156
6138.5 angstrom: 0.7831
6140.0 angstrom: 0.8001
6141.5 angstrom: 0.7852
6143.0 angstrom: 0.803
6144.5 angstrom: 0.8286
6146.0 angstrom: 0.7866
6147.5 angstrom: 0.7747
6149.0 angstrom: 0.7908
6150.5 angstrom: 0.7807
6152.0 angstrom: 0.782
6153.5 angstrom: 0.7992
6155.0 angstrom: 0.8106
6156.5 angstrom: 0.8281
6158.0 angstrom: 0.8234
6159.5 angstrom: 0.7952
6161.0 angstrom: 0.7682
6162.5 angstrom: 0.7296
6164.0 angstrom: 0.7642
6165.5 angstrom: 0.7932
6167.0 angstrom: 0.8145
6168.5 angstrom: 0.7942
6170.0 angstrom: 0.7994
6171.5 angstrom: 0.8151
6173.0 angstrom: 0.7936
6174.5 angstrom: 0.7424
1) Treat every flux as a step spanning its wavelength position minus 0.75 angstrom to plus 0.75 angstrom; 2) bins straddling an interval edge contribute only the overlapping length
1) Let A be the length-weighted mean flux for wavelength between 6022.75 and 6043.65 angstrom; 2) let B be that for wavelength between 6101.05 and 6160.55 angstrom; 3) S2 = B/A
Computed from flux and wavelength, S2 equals 1.03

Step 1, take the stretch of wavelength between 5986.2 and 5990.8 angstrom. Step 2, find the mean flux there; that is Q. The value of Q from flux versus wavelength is 0.774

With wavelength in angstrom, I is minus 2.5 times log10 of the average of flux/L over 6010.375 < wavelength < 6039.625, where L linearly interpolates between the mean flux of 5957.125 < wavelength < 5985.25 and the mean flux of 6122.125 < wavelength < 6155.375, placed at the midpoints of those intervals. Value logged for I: 0.03 mag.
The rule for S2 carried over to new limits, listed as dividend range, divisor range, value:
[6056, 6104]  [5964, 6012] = 0.98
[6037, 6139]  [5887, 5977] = 0.98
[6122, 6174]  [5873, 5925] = 0.98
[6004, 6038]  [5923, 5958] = 0.98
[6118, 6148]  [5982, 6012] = 0.98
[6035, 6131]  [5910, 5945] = 0.96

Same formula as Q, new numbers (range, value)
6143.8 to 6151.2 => 0.792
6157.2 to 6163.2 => 0.78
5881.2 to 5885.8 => 0.835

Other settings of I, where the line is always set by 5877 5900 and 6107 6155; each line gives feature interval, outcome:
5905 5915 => -0.11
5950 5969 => -0.08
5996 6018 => -0.07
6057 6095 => -0.04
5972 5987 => -0.07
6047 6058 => -0.03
